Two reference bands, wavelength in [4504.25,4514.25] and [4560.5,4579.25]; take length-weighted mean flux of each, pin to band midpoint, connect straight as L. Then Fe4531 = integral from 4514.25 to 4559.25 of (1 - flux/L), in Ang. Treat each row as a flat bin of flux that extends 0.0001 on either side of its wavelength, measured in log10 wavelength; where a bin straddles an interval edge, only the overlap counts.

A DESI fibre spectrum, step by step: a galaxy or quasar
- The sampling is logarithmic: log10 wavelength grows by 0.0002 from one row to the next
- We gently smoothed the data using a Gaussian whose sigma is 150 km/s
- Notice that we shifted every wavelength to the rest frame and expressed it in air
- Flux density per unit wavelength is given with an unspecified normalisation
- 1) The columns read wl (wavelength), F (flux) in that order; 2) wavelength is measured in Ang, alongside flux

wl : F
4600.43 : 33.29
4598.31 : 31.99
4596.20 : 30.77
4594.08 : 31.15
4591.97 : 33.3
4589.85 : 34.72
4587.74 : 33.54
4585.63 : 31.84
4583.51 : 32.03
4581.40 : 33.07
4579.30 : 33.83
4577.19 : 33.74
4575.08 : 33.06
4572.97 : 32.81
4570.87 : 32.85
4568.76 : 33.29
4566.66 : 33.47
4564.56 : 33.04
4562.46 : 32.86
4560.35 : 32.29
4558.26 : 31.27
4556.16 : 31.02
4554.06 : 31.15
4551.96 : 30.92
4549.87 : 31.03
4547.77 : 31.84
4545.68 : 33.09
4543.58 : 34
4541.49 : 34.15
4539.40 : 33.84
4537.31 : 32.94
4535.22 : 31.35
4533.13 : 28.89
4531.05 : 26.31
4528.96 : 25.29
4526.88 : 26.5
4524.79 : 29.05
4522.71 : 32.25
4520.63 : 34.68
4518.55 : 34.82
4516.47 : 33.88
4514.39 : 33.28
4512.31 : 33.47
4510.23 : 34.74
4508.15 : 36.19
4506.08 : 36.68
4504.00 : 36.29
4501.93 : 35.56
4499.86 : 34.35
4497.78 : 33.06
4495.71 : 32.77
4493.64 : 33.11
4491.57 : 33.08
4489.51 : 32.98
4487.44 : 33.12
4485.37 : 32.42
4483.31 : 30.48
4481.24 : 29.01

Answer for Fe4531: 3.7 Ang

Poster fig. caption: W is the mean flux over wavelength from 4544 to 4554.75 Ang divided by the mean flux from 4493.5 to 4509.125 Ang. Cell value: 0.9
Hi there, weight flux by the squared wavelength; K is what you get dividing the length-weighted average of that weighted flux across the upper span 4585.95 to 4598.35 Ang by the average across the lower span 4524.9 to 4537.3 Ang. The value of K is 1.19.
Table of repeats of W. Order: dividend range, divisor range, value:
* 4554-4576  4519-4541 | 1.07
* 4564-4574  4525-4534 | 1.23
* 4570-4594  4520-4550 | 1.07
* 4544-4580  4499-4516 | 0.93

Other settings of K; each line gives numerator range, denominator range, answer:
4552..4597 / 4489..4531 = 1.02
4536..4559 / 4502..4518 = 0.94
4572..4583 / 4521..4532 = 1.20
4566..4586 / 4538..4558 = 1.04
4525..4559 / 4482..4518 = 0.93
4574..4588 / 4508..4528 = 1.04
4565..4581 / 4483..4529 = 1.03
